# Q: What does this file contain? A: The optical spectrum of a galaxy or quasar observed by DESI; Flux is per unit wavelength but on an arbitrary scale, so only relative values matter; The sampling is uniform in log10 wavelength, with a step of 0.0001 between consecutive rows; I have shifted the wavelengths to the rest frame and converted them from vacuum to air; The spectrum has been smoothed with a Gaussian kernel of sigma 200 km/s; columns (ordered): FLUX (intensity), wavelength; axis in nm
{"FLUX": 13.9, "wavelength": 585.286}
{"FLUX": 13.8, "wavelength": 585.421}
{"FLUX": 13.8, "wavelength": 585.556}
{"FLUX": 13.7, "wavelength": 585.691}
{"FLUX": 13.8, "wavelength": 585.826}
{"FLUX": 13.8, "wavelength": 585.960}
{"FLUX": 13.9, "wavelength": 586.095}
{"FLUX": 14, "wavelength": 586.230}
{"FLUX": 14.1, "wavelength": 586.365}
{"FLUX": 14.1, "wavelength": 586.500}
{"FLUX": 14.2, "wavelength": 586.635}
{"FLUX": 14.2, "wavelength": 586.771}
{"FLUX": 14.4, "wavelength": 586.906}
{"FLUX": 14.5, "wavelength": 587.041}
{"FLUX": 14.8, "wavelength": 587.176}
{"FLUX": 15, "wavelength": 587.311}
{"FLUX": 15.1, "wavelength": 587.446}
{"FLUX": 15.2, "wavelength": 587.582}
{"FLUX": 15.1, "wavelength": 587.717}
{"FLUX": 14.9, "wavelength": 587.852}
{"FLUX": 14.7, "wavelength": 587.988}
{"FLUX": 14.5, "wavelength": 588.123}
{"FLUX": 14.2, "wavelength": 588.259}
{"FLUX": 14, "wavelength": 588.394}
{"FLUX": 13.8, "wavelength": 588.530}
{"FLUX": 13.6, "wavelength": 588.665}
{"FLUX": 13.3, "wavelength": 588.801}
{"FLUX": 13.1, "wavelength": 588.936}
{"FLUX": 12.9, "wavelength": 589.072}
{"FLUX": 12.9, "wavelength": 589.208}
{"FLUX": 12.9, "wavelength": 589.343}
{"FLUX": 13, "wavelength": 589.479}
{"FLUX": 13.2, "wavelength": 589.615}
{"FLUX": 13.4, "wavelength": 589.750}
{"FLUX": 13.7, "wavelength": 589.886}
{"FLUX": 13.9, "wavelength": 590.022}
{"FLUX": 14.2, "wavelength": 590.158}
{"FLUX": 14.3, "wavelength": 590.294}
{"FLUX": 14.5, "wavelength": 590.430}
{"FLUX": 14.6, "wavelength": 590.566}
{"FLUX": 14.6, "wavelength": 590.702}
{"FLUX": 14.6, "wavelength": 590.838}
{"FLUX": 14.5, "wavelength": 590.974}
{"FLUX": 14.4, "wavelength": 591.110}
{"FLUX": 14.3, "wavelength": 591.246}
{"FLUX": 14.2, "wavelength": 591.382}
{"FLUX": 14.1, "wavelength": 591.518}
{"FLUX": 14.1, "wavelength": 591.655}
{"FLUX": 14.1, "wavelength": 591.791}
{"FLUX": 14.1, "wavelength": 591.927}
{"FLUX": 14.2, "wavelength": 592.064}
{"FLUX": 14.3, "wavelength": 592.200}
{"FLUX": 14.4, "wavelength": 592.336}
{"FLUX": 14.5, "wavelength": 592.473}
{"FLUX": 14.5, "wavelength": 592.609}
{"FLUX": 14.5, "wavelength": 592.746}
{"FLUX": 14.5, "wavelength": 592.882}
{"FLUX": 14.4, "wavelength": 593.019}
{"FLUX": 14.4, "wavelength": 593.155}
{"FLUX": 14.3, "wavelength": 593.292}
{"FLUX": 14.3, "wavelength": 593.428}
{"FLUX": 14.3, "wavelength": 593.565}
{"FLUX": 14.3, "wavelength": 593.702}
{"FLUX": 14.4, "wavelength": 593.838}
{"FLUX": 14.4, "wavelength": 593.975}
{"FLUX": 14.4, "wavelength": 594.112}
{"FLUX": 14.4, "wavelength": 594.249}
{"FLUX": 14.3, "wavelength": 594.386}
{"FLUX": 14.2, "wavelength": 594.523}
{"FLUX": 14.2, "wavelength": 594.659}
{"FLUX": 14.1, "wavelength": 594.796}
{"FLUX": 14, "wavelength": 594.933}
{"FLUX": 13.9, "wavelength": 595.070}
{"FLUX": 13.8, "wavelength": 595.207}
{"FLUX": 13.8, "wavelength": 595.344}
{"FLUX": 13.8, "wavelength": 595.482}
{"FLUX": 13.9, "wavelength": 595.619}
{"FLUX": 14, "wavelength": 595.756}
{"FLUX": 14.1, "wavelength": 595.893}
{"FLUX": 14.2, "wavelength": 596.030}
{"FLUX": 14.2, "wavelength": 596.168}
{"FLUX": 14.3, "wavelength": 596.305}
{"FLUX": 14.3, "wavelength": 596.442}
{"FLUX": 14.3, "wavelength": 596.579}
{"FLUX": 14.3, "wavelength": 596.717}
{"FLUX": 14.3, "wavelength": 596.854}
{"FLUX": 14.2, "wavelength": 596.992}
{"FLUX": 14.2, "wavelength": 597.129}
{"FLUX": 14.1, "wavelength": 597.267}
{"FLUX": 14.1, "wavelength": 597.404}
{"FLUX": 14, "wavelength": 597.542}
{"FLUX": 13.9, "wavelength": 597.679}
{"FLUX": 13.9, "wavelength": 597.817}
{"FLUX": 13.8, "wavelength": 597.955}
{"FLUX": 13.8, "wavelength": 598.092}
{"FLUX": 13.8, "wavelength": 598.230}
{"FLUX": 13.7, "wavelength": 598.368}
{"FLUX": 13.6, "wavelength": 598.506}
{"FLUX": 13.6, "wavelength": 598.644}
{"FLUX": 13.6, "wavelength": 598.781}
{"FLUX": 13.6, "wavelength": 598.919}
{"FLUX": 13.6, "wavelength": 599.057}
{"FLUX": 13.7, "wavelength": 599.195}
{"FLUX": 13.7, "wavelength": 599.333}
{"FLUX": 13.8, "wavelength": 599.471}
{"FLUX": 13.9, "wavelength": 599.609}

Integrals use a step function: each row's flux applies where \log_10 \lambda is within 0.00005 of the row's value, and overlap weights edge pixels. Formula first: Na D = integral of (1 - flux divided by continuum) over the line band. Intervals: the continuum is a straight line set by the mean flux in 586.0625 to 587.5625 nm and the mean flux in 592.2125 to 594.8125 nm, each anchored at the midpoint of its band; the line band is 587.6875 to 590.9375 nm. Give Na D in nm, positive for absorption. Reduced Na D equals 0.11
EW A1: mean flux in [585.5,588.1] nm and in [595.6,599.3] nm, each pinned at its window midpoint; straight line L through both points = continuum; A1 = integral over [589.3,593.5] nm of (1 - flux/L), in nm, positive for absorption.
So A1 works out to 0.01 nm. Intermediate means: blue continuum 14.4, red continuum 14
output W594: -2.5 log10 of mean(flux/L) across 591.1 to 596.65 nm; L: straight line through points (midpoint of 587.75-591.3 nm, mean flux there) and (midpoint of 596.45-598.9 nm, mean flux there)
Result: -0.021 mag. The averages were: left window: 13.9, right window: 14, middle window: 14.2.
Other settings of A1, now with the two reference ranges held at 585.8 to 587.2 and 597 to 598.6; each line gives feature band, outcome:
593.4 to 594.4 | -0.026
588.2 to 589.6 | 0.074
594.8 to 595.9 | 0.004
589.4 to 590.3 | 0.030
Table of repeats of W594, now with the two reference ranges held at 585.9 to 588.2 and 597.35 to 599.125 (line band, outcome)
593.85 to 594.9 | -0.02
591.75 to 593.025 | -0.02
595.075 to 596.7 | -0.01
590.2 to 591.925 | -0.01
